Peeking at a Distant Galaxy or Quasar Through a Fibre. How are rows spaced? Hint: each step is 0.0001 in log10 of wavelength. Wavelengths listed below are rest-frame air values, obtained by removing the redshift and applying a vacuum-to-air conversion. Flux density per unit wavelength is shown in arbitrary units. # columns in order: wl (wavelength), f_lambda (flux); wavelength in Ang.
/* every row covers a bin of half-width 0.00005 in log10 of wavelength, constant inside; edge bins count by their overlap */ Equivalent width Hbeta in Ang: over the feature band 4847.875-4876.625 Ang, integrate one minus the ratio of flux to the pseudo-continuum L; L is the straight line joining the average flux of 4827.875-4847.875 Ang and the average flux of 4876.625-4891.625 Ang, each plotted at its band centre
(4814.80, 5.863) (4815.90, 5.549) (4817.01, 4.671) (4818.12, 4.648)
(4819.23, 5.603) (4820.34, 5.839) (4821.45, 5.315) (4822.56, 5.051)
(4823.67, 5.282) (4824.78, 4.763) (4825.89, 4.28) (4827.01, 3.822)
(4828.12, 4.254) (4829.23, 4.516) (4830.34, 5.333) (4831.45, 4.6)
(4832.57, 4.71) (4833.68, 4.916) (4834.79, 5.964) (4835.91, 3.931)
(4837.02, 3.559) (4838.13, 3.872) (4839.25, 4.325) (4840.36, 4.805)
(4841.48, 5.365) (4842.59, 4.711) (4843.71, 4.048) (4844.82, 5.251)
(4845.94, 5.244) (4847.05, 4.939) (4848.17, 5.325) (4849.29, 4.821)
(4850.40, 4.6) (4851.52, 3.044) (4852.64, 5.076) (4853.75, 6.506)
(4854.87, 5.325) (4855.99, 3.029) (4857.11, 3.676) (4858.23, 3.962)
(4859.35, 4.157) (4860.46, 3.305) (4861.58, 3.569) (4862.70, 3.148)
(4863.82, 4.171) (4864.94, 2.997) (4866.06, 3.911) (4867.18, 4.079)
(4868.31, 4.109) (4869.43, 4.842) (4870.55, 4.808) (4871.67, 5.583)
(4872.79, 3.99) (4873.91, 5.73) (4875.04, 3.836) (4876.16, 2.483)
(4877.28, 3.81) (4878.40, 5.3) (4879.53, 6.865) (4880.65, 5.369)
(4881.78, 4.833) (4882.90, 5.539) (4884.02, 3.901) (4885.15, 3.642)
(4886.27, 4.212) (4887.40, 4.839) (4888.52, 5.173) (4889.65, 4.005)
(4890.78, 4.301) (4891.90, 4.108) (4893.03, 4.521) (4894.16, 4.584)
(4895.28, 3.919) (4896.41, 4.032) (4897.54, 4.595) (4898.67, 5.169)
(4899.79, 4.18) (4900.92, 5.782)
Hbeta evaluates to 3.0 Ang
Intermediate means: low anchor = 4.7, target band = 4.23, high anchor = 4.73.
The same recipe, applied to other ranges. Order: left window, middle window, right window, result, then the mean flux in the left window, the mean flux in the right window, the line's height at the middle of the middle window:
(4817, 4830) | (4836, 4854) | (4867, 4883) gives 0.5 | 4.85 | 4.74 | 4.8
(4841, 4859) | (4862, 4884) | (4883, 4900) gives 0.2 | 4.67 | 4.38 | 4.51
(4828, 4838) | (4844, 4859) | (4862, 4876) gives -0.8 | 4.63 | 4.21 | 4.41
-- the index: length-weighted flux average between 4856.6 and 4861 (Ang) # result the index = 3.78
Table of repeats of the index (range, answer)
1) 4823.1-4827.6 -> 4.53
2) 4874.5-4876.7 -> 3.16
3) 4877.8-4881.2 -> 5.82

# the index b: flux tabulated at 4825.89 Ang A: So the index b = 4.28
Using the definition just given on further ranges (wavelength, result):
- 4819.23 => 5.603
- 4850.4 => 4.6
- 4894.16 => 4.584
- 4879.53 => 6.865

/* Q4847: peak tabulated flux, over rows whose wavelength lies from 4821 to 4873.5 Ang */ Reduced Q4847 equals 6.506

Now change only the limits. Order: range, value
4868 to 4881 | 6.865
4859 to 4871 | 4.842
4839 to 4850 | 5.365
